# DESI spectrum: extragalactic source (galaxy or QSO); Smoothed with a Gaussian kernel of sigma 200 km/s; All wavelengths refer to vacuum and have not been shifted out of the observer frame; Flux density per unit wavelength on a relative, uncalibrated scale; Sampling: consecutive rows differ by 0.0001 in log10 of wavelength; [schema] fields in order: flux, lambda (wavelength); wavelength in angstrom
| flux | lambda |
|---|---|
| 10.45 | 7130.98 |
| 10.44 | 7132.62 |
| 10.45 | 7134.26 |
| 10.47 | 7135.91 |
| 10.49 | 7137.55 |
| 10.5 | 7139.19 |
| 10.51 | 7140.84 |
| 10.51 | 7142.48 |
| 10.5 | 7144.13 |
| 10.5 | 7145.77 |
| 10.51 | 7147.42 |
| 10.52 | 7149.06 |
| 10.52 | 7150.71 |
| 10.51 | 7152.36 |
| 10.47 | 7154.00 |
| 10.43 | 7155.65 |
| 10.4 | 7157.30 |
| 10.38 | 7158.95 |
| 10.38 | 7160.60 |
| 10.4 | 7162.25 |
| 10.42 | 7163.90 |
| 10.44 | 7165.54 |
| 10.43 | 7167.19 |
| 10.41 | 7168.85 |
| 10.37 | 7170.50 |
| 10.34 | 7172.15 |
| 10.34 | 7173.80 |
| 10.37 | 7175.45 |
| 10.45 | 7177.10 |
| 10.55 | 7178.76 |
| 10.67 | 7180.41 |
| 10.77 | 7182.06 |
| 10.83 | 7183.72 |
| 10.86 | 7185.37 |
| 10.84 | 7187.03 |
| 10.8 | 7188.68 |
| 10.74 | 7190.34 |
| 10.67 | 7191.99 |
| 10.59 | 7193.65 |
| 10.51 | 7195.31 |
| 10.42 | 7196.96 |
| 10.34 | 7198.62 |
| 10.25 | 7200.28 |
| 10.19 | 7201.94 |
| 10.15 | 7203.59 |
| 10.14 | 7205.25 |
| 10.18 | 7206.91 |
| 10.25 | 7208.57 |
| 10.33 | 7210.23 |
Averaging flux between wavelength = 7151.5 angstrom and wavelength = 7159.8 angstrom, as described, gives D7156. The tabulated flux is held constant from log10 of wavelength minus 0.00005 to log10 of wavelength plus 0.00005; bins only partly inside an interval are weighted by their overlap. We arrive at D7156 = 10.4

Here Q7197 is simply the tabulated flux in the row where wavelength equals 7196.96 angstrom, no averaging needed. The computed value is 10.42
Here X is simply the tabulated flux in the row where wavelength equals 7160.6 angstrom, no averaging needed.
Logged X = 10.38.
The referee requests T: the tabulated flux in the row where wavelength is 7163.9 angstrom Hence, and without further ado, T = 10.42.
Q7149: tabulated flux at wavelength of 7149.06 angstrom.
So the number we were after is 10.52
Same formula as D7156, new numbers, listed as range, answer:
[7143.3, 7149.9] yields 10.5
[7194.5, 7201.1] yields 10.4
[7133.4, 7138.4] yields 10.5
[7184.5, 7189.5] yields 10.8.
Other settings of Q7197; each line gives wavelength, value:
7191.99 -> 10.67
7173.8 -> 10.34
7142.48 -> 10.51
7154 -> 10.47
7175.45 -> 10.37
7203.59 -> 10.15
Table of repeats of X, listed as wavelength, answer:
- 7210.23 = 10.33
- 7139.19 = 10.5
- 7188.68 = 10.8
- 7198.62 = 10.34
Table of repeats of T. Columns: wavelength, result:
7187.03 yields 10.84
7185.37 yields 10.86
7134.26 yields 10.45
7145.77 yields 10.5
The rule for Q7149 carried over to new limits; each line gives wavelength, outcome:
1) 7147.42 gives 10.51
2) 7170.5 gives 10.37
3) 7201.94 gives 10.19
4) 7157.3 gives 10.4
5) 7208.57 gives 10.25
